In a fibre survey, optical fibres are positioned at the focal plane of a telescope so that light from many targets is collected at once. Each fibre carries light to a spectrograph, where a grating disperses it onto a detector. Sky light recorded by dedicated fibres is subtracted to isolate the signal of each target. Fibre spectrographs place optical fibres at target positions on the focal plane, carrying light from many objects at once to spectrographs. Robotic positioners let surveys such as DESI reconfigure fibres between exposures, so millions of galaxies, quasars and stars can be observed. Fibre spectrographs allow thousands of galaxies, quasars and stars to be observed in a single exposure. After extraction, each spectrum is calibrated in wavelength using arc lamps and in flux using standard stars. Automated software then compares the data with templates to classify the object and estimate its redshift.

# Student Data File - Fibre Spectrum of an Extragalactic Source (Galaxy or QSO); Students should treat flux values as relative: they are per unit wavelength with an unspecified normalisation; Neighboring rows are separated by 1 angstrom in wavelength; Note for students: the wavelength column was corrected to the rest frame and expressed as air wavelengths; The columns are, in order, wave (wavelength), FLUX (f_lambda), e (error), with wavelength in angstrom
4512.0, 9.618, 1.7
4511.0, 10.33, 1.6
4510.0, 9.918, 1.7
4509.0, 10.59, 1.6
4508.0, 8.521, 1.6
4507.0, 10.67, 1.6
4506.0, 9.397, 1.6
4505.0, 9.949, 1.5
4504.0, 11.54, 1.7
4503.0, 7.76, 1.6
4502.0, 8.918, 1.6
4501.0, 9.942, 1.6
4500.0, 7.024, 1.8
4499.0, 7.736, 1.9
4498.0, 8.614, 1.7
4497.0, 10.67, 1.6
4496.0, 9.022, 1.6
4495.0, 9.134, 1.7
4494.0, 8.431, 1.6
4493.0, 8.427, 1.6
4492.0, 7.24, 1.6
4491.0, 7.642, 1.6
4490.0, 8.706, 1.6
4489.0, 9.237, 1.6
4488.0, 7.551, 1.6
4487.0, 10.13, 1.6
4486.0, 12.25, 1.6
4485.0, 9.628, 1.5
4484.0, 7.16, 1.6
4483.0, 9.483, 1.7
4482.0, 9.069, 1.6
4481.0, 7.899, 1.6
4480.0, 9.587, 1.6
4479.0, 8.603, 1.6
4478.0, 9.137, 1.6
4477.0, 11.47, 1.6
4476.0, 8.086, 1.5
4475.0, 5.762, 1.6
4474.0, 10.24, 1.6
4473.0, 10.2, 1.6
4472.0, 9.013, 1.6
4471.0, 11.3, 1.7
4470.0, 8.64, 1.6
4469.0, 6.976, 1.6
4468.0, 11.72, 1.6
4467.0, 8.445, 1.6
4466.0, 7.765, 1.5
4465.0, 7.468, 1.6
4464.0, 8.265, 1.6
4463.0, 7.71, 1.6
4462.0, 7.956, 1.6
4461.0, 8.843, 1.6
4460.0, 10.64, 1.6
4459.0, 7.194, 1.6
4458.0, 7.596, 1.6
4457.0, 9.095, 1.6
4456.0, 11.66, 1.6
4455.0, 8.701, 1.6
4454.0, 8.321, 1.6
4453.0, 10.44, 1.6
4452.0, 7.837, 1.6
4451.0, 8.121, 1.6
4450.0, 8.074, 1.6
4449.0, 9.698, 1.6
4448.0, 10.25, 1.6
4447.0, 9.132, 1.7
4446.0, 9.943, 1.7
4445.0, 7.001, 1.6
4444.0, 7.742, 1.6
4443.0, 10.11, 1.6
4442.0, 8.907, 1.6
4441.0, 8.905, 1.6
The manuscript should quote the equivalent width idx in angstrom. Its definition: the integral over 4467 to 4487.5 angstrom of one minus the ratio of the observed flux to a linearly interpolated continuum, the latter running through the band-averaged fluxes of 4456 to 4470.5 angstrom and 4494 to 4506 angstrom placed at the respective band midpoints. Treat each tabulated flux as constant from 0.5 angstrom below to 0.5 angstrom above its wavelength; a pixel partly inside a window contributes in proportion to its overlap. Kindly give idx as -1.24 angstrom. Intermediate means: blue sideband 8.56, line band 9.3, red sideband 9.1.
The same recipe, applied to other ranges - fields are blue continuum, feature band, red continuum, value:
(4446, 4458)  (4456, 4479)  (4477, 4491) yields 0.8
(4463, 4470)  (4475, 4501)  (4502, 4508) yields 0.7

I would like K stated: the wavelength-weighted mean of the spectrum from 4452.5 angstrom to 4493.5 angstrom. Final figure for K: 8.91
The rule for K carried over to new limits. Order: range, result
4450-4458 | 9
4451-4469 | 8.73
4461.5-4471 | 8.48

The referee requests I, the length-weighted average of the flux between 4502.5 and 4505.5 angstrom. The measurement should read 9.75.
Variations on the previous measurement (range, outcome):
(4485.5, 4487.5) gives 11.2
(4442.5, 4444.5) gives 8.93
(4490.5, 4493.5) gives 7.77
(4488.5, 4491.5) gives 8.53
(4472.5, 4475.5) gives 8.73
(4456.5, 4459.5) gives 7.96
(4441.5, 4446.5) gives 8.74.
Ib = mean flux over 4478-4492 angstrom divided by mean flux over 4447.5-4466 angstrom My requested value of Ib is 1.02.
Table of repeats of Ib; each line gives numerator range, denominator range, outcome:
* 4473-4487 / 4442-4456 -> 1.02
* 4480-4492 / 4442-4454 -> 1.00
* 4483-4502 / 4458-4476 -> 1.02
